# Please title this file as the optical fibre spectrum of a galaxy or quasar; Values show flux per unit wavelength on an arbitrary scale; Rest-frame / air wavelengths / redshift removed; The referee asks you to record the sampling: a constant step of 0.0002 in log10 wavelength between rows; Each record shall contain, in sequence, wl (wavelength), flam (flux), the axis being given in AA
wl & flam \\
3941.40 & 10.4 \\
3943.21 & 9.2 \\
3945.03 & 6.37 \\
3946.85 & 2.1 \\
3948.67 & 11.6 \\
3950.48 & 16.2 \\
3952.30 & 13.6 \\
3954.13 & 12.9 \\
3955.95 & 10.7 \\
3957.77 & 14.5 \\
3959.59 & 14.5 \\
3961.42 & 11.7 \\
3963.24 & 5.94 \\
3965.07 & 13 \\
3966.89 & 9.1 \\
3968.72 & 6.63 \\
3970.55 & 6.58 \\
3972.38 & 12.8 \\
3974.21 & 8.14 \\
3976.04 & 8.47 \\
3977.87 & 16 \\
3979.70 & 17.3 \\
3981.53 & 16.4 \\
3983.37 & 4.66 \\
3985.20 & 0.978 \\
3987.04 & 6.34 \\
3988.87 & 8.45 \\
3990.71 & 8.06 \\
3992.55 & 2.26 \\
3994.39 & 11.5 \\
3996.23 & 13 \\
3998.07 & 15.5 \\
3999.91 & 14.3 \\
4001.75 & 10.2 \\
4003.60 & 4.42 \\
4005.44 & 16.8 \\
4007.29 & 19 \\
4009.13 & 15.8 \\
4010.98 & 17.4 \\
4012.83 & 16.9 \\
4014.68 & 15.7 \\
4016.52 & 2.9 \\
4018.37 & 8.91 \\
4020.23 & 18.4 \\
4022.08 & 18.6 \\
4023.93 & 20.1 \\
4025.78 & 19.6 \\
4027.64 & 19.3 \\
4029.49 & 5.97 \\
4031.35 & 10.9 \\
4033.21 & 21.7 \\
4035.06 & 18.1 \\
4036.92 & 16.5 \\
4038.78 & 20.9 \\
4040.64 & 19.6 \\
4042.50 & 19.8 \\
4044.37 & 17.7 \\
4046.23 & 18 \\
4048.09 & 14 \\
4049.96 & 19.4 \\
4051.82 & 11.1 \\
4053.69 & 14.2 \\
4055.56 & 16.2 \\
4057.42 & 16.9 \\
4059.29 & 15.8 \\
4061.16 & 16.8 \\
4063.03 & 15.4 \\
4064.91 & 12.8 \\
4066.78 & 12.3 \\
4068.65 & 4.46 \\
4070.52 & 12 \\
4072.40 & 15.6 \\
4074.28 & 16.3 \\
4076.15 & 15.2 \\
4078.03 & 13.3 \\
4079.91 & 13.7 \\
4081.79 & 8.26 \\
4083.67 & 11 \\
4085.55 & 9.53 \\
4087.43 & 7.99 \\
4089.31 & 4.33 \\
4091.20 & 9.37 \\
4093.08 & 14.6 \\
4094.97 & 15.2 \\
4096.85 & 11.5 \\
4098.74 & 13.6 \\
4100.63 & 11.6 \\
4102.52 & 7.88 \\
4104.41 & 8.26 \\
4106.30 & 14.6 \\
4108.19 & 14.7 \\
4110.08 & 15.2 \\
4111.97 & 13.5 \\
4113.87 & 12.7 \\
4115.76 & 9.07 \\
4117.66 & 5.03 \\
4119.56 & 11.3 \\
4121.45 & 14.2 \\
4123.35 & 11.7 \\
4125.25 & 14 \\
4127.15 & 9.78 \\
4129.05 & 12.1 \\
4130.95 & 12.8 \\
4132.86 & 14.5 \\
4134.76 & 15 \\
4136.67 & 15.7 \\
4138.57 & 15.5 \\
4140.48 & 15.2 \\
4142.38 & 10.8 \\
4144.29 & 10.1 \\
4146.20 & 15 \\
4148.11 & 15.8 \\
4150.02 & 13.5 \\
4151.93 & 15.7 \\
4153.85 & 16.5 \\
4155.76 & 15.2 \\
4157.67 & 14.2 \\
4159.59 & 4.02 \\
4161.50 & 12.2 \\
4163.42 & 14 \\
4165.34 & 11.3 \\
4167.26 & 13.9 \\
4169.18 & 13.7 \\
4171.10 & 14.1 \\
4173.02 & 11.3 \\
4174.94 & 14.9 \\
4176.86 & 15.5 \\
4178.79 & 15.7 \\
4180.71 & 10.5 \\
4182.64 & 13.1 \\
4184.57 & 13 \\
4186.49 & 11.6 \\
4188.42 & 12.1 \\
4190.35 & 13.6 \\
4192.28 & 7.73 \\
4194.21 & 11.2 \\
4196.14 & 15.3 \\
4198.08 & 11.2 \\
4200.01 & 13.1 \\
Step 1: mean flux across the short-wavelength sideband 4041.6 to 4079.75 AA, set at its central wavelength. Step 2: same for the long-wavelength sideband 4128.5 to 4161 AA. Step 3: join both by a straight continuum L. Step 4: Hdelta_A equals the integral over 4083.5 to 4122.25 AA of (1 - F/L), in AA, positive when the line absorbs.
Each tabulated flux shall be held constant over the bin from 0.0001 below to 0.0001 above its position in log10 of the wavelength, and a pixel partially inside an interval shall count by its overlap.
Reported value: 8.2 AA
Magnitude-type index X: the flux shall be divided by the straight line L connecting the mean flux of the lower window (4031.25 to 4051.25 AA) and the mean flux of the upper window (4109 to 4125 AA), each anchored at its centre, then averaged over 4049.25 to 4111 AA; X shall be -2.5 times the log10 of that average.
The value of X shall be 0.17 mag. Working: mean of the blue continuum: 18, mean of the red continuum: 11.7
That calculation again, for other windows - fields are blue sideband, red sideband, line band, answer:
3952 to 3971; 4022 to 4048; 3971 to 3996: 0.33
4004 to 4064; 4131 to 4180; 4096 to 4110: 0.23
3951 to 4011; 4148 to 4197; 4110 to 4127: 0.08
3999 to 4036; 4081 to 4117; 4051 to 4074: -0.08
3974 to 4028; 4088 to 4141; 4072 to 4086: -0.05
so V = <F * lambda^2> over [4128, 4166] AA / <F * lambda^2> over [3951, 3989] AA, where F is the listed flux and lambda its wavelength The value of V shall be 1.40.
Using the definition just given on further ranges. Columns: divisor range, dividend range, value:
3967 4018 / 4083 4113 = 1.10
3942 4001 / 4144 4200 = 1.40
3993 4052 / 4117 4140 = 0.88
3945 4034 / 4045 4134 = 1.11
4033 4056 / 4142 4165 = 0.80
